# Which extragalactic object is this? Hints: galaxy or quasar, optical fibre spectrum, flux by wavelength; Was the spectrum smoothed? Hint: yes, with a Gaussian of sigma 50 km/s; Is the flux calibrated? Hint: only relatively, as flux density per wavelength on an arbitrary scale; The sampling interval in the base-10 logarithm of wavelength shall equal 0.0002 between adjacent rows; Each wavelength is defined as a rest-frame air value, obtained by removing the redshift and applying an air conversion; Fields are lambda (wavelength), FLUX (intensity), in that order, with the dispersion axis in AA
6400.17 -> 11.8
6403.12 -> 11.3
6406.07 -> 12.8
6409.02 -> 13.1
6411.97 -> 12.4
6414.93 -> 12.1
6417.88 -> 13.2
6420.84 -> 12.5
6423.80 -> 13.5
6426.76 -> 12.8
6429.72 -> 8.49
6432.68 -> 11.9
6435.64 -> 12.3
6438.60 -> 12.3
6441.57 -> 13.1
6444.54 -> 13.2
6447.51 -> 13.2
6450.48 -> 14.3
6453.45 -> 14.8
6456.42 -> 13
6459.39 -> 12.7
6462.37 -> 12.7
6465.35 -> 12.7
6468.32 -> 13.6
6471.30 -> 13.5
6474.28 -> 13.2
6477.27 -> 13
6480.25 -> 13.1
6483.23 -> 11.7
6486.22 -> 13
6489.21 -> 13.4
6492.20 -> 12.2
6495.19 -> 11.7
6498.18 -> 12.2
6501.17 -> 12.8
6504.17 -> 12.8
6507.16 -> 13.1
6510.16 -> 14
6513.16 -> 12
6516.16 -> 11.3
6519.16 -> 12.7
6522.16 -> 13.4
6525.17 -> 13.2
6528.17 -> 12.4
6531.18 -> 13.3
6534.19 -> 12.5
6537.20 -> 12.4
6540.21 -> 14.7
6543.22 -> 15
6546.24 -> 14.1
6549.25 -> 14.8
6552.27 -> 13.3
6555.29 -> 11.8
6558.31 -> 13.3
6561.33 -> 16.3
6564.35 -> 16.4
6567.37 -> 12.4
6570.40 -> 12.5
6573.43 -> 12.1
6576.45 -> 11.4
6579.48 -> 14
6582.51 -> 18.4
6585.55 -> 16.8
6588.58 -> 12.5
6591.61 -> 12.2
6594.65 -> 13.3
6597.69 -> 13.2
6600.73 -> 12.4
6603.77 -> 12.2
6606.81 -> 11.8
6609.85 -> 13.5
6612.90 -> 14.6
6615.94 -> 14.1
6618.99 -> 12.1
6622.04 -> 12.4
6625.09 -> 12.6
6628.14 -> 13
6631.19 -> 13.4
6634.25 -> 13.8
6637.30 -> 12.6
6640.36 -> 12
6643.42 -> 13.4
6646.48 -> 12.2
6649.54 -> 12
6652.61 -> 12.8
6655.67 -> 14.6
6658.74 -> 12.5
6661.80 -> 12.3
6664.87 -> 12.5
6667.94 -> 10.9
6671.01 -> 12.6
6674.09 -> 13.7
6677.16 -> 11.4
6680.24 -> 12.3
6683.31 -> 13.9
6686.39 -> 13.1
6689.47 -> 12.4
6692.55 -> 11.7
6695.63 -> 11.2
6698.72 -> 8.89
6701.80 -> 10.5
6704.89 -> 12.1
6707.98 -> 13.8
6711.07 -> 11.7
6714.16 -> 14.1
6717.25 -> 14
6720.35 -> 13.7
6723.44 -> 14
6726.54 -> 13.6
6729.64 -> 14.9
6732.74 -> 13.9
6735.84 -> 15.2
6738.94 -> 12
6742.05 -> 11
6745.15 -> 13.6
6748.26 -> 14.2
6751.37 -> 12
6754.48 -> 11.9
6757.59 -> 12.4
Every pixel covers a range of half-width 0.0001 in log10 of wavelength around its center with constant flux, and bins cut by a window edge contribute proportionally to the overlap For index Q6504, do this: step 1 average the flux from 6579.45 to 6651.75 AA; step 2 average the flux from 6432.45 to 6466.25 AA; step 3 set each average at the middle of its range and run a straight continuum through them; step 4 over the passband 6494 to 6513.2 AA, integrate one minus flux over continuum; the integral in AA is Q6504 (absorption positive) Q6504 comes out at 0.6 AA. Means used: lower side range 13.1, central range 12.7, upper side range 13.2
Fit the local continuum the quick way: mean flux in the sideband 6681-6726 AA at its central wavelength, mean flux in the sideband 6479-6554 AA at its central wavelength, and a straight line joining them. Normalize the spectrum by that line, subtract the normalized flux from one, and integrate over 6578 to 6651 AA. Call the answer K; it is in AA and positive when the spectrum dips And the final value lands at -2.9 AA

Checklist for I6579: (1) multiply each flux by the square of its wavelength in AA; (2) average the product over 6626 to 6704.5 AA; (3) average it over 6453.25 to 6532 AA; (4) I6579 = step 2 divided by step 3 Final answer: 1.0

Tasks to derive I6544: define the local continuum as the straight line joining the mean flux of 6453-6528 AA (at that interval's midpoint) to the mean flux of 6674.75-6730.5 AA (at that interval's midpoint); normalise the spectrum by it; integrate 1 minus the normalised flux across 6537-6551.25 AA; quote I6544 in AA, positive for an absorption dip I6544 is -1.7 AA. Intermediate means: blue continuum 12.8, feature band 14.3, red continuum 12.6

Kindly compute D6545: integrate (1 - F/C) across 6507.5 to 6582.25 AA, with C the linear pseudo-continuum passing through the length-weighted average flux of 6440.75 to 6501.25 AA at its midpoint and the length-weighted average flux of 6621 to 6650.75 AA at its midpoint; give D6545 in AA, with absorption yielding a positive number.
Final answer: -2.9 AA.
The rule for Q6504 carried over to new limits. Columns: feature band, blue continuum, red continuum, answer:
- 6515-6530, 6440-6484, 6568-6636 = 0.7 AA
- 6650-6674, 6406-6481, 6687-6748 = 0.3 AA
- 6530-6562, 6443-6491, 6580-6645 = -1.0 AA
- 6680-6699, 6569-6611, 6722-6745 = 1.9 AA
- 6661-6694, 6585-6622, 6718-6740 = 2.8 AA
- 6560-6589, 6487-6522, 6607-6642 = -3.3 AA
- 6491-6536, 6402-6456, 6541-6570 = 3.2 AA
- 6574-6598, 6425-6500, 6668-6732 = -2.4 AA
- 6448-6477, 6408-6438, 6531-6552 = -1.4 AA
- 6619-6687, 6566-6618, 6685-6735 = 1.8 AA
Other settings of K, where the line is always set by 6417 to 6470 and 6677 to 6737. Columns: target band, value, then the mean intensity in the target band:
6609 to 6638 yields -0.9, 13.2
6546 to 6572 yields -2.1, 13.9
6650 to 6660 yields -0.3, 13.2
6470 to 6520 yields 0.5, 12.7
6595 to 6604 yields 0.1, 12.7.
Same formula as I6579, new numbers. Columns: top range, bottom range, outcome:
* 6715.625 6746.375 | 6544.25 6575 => 1.04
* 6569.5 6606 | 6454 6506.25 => 1.08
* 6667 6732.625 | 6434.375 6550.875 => 1.03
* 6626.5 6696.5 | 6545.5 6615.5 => 0.95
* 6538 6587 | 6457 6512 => 1.13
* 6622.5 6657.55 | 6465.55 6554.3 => 1.03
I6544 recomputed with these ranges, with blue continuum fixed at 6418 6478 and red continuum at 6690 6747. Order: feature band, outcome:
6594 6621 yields -0.4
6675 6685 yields 0.1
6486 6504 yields 0.4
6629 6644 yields -0.3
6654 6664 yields -0.2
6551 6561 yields -0.3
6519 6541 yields -0.4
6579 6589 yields -2.4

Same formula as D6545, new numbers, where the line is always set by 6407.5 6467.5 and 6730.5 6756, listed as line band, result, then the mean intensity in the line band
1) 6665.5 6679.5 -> 0.8 AA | 12.2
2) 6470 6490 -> -0.3 AA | 13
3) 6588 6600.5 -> 0.1 AA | 12.8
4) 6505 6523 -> 0.1 AA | 12.7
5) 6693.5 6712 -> 2.3 AA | 11.4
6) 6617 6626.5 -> 0.3 AA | 12.4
